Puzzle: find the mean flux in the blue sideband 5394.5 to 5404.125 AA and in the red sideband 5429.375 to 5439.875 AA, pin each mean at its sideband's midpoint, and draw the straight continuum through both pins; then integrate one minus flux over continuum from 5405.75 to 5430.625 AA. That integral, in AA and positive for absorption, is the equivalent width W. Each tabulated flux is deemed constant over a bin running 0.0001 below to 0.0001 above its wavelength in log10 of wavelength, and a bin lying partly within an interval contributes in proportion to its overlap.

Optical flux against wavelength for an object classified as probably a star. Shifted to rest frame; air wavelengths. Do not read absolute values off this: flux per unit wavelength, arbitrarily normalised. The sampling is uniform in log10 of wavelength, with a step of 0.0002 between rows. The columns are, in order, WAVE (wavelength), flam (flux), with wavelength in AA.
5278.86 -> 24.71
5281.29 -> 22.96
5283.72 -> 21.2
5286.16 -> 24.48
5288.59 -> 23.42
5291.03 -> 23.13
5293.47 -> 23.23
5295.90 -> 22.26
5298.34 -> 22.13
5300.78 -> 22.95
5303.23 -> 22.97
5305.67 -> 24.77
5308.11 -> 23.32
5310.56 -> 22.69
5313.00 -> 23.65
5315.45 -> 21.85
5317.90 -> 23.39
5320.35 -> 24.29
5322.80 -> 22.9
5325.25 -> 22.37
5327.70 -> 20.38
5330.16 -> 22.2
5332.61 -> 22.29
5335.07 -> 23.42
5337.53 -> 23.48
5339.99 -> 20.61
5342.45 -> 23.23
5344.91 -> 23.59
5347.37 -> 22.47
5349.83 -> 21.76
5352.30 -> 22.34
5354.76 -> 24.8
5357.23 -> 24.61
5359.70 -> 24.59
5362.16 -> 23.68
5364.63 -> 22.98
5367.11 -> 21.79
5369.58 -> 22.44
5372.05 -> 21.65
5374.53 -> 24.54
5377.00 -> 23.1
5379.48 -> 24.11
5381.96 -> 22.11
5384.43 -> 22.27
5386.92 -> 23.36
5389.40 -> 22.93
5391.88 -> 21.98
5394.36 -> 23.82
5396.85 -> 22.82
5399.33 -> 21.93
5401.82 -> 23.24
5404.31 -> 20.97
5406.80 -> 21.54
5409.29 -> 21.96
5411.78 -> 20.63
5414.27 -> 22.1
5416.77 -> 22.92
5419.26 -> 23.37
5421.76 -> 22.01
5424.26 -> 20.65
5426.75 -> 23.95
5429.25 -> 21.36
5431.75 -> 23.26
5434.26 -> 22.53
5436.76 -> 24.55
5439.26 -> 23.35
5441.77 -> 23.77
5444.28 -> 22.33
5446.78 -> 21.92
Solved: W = 0.9 AA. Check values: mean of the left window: 22.6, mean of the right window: 23.2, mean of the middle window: 22.1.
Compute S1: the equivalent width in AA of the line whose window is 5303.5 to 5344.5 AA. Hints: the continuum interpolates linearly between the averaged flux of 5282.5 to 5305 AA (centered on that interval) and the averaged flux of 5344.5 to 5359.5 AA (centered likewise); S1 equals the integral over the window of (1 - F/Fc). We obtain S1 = 0.5 AA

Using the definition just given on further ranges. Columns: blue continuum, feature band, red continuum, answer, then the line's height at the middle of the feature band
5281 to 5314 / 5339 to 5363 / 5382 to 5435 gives -0.5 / 22.7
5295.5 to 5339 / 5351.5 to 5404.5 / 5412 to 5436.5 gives -1.0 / 22.6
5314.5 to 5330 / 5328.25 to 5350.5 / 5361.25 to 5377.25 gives 0.1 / 22.6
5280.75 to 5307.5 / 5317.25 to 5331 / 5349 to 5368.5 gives 0.4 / 23.2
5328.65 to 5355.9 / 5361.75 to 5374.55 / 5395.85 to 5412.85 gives -0.2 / 22.4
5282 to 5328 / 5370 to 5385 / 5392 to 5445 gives -0.2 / 22.7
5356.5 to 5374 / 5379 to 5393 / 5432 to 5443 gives 0.3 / 23.2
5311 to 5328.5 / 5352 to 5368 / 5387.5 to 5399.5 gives -0.6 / 22.8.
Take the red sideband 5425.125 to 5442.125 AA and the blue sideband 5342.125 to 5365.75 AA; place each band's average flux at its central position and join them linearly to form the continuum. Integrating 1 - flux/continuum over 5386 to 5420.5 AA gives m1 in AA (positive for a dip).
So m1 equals 1.3 AA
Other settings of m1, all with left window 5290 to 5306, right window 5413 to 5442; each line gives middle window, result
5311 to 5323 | -0.14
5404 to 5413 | 0.59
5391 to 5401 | 0.06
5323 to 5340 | 0.49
